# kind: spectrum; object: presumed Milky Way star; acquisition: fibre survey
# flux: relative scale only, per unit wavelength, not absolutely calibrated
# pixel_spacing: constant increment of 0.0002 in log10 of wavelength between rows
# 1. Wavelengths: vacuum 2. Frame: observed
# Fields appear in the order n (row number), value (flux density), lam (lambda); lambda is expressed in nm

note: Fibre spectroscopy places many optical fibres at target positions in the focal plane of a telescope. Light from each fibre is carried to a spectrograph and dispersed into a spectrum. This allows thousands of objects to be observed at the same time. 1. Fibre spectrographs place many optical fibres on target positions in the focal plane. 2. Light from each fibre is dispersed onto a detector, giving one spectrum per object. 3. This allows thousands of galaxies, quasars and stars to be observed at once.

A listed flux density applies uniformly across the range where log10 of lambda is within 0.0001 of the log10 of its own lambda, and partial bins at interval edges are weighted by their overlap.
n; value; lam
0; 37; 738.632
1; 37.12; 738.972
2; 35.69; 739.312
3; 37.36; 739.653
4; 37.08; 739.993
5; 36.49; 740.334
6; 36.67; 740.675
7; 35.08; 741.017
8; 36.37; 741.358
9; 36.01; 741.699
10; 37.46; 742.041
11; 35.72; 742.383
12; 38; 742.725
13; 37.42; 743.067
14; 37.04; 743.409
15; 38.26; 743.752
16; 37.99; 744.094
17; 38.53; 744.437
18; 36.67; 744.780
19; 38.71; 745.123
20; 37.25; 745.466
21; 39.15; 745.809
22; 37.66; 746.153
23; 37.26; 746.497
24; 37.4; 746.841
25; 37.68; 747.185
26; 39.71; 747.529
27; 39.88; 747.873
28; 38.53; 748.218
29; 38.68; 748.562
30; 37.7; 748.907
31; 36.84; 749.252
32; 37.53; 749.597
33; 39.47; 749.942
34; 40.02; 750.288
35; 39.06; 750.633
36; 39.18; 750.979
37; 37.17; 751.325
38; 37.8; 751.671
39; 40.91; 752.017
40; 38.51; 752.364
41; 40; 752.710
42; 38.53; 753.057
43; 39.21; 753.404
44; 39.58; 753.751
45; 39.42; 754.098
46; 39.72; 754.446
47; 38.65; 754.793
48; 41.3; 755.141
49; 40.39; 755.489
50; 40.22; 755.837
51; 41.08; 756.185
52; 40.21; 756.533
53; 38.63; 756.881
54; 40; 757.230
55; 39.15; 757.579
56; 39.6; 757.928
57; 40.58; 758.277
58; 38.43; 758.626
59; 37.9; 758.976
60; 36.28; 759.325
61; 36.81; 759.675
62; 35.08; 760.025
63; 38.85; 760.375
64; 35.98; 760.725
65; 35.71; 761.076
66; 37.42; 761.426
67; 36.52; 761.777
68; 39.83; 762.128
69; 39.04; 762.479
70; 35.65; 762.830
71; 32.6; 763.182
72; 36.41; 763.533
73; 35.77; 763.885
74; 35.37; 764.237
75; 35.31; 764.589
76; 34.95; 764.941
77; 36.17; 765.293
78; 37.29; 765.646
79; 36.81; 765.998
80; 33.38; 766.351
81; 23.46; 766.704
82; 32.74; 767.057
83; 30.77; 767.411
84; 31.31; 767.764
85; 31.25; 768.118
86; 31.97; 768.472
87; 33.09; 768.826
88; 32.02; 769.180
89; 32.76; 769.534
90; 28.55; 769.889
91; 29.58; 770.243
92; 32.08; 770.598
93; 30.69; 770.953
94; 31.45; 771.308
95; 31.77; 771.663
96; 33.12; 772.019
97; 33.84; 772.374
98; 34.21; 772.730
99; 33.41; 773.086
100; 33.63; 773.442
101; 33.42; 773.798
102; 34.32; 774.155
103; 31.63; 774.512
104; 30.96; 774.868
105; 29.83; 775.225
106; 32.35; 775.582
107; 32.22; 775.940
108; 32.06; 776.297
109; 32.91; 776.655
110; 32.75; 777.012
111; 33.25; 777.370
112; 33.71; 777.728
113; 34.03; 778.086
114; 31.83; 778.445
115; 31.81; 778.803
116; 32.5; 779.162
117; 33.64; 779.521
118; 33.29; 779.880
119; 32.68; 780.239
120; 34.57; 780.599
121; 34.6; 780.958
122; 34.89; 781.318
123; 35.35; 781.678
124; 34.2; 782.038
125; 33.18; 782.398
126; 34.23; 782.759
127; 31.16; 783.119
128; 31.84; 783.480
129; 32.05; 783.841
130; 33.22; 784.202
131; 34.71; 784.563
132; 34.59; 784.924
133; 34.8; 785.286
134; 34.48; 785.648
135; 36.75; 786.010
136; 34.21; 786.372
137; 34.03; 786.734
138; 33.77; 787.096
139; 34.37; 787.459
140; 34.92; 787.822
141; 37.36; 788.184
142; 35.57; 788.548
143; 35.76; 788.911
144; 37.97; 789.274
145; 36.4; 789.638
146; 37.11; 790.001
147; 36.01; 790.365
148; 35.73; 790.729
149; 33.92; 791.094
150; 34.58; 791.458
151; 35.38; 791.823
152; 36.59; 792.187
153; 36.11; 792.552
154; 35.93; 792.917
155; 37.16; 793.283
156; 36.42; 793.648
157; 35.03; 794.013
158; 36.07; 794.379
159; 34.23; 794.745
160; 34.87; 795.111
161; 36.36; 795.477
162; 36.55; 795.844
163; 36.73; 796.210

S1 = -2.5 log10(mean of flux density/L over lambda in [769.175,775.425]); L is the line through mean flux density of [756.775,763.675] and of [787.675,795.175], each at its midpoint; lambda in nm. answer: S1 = 0.15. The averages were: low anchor 37.5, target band 32.1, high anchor 35.9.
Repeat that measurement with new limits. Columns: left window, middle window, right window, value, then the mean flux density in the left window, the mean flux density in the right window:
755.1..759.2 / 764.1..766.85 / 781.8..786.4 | 0.11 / 39.7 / 33.8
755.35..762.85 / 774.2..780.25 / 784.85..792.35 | 0.13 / 38.4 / 35.5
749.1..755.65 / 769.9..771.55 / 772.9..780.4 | 0.12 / 39.1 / 32.7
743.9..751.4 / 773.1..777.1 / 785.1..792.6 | 0.13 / 38.3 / 35.5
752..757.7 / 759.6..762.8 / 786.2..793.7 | 0.05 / 39.7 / 35.7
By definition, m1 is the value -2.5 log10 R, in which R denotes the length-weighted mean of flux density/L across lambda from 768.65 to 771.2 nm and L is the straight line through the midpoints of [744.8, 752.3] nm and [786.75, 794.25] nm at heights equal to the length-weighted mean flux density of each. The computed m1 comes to 0.19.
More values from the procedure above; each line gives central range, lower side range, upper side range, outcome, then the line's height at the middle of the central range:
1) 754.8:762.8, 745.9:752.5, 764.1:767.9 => -0.09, 35.6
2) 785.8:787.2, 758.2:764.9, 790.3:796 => 0.04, 35.9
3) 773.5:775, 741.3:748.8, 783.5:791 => 0.10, 35.9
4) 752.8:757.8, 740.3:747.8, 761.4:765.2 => -0.09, 36.7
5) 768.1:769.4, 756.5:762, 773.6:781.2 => 0.10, 35.2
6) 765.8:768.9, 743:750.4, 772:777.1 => 0.08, 34.1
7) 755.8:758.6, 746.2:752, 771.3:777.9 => -0.09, 36.6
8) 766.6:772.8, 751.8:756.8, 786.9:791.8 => 0.21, 38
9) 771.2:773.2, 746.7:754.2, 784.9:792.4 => 0.12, 36.9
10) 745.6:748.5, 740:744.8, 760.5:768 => -0.05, 36.5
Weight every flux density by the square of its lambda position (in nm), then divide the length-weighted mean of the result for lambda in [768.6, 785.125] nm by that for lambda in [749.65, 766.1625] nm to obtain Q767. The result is 0.9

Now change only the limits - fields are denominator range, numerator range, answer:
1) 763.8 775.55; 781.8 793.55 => 1.12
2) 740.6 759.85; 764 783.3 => 0.91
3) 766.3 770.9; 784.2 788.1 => 1.17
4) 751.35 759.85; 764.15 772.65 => 0.86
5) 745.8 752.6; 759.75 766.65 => 0.97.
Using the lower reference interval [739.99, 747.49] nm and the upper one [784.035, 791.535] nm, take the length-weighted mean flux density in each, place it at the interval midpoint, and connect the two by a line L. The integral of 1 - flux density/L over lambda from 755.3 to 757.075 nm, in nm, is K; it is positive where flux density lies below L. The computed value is -0.16 nm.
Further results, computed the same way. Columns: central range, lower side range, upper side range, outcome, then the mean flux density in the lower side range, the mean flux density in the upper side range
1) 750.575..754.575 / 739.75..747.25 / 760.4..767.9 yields -0.31 nm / 37.3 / 35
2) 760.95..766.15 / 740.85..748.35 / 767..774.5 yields -0.41 nm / 37.6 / 32.2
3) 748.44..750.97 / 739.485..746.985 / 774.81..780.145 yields -0.15 nm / 37.3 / 32.5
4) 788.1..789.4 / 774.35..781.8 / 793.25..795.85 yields -0.07 nm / 32.9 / 35.7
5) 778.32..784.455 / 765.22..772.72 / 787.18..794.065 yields 0.18 nm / 32.1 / 35.9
